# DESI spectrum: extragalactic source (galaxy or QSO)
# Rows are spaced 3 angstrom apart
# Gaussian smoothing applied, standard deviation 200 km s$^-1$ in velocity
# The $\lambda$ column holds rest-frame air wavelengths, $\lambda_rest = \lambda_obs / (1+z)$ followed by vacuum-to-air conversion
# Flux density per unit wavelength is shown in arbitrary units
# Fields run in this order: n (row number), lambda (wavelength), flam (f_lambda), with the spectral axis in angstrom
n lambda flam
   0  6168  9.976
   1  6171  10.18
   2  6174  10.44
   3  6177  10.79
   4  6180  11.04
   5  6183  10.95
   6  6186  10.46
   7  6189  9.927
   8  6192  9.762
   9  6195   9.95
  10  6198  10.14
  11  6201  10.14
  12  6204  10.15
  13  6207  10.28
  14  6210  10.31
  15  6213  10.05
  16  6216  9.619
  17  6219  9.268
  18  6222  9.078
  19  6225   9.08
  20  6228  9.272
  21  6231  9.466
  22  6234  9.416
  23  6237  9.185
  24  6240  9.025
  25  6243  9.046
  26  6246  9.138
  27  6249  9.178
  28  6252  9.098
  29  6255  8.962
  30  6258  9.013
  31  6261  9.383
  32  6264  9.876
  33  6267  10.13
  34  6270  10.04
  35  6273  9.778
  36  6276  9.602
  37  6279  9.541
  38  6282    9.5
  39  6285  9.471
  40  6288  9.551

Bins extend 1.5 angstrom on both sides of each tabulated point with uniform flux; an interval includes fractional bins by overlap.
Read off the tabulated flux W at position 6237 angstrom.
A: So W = 9.185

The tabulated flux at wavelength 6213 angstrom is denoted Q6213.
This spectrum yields 10.05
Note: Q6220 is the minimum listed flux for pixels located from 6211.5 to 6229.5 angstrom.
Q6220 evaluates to 9.078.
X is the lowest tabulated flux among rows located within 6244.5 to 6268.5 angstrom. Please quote 8.962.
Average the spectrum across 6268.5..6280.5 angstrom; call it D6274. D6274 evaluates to 9.74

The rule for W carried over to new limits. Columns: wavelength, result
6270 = 10.04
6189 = 9.927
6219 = 9.268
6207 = 10.28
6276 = 9.602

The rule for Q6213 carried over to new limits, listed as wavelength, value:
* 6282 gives 9.5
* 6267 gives 10.13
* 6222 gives 9.078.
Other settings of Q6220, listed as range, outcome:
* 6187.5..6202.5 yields 9.762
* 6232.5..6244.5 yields 9.025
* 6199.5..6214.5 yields 10.05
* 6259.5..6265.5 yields 9.383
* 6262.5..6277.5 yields 9.602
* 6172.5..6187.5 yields 10.44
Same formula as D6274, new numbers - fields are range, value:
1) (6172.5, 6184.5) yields 10.8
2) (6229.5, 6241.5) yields 9.27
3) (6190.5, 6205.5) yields 10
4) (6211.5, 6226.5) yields 9.42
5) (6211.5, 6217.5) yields 9.83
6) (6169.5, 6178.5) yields 10.5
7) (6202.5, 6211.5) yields 10.2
